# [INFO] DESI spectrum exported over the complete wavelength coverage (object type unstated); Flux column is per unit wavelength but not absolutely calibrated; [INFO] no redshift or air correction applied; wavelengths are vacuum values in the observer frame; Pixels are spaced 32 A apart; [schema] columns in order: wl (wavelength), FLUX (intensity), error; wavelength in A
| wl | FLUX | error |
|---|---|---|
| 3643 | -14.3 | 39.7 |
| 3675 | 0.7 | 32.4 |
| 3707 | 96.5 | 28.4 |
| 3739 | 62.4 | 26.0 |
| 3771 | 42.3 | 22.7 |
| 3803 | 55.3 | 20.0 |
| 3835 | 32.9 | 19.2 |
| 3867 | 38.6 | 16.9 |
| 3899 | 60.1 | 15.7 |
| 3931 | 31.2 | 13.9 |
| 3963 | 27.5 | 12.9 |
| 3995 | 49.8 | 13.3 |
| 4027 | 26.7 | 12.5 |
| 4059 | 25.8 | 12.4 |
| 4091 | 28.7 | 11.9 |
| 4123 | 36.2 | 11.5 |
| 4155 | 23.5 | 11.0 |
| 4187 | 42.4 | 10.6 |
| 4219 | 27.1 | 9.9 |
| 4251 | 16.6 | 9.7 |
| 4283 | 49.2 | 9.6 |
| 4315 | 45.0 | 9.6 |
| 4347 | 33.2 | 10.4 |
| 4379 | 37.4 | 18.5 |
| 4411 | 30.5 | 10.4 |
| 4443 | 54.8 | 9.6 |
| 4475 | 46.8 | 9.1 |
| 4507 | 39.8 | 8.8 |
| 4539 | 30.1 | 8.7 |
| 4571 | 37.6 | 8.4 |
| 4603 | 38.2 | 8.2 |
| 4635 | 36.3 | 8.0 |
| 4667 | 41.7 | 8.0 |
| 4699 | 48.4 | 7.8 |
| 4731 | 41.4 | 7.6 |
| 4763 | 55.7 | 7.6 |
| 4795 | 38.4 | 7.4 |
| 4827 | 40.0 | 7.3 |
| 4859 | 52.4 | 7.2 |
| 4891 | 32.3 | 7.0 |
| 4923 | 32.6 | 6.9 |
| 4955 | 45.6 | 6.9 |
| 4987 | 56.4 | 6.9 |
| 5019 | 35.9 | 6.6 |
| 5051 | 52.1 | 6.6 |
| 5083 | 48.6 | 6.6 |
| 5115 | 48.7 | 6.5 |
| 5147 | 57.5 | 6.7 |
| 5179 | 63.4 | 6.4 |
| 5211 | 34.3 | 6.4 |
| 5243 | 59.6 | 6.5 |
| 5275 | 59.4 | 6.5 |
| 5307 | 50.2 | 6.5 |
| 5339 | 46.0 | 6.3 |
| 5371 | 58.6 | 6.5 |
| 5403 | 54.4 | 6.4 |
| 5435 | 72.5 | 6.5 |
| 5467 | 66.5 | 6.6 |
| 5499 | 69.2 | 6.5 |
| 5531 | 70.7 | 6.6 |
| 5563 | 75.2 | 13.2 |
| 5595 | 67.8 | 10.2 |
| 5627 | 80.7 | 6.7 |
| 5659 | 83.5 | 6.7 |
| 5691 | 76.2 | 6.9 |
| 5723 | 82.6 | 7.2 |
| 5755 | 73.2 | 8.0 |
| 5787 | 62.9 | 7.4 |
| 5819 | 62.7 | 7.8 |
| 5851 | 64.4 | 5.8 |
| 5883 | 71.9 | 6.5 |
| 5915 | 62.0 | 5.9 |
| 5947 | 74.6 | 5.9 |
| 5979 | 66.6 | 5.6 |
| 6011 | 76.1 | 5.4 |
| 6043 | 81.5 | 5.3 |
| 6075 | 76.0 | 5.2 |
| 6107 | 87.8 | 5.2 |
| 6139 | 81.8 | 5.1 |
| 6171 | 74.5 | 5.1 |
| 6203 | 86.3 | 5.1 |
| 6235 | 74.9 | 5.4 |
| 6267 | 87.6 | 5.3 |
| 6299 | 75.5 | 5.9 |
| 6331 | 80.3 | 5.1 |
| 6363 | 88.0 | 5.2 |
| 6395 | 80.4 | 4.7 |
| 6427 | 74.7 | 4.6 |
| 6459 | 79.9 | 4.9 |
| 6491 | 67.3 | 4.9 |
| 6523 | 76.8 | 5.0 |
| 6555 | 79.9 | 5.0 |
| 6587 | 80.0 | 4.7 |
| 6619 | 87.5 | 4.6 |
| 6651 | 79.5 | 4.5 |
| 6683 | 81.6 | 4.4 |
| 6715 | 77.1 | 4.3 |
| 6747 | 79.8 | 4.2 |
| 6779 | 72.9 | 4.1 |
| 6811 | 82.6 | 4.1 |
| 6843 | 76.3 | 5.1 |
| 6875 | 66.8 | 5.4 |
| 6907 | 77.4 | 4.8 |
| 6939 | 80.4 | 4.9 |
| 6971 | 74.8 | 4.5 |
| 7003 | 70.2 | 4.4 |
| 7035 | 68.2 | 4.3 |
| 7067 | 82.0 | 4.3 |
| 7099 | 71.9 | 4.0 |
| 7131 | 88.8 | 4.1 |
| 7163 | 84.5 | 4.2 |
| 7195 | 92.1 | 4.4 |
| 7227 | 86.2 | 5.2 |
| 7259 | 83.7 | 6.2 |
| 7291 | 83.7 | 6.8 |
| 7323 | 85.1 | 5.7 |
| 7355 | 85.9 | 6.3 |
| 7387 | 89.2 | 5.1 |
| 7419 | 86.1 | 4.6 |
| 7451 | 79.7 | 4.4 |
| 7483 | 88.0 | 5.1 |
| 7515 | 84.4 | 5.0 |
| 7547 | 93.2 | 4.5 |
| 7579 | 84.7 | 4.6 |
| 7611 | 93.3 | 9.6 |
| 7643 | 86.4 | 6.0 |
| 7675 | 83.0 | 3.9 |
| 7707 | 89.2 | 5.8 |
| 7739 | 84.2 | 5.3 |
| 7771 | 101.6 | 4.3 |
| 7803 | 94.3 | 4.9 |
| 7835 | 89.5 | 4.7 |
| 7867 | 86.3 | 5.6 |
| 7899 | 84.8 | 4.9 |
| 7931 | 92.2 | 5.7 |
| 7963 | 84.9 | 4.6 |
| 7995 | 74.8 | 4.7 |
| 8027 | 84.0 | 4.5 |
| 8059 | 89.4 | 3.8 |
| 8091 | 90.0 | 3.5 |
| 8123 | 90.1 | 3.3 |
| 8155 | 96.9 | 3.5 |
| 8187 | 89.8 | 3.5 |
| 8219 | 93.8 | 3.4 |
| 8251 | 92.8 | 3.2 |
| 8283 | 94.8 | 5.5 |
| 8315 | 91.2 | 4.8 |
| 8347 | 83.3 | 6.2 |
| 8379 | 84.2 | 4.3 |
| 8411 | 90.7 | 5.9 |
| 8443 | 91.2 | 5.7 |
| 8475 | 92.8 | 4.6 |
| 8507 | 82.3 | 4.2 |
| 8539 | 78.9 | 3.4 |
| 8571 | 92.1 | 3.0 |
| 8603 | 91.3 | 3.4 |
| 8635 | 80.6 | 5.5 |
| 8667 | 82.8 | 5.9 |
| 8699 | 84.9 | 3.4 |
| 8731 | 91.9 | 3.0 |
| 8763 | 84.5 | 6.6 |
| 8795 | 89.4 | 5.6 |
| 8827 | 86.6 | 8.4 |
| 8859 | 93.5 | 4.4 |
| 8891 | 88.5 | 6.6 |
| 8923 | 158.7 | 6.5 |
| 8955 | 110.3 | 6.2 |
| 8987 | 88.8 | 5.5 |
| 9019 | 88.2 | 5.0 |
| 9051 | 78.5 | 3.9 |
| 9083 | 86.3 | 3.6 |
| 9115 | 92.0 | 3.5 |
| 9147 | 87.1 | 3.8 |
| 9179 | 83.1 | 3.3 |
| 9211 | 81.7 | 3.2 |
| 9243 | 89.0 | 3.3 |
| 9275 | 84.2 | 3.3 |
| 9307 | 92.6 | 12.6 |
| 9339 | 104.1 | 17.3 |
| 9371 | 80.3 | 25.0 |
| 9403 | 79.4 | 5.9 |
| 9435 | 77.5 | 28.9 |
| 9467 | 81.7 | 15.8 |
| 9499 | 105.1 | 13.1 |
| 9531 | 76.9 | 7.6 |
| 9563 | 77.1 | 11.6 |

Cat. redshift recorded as 0.358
